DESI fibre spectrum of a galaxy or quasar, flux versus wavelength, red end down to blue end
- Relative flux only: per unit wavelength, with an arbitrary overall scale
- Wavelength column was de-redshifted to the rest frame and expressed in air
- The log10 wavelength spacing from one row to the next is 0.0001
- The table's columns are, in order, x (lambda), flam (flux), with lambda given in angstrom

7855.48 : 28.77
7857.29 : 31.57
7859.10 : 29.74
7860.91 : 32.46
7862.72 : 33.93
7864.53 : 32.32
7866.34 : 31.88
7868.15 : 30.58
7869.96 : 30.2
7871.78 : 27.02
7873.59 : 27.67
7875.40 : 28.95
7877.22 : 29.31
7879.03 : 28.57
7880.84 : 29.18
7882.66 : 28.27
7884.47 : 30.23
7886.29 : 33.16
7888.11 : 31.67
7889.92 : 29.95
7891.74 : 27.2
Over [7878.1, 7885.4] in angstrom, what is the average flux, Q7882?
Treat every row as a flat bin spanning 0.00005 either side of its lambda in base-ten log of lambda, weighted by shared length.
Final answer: 29.1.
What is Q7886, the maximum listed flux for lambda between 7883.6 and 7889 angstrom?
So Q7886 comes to 33.16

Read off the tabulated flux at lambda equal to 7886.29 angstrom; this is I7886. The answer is 33.16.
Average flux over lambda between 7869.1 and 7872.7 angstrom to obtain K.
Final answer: 28.5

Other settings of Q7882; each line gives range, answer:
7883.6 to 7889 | 31.6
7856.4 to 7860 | 30.6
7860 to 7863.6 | 33.2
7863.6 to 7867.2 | 32.1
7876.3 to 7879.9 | 28.9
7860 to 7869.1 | 32.2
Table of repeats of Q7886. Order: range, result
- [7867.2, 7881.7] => 30.58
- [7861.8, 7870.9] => 33.93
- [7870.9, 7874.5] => 27.67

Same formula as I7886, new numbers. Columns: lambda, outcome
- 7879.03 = 28.57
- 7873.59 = 27.67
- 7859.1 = 29.74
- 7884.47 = 30.23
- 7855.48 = 28.77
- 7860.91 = 32.46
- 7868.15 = 30.58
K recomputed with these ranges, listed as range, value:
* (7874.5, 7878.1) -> 29.1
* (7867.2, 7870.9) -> 30.3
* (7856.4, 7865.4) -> 32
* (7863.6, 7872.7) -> 30.4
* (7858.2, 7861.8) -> 31.1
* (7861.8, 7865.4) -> 33.1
